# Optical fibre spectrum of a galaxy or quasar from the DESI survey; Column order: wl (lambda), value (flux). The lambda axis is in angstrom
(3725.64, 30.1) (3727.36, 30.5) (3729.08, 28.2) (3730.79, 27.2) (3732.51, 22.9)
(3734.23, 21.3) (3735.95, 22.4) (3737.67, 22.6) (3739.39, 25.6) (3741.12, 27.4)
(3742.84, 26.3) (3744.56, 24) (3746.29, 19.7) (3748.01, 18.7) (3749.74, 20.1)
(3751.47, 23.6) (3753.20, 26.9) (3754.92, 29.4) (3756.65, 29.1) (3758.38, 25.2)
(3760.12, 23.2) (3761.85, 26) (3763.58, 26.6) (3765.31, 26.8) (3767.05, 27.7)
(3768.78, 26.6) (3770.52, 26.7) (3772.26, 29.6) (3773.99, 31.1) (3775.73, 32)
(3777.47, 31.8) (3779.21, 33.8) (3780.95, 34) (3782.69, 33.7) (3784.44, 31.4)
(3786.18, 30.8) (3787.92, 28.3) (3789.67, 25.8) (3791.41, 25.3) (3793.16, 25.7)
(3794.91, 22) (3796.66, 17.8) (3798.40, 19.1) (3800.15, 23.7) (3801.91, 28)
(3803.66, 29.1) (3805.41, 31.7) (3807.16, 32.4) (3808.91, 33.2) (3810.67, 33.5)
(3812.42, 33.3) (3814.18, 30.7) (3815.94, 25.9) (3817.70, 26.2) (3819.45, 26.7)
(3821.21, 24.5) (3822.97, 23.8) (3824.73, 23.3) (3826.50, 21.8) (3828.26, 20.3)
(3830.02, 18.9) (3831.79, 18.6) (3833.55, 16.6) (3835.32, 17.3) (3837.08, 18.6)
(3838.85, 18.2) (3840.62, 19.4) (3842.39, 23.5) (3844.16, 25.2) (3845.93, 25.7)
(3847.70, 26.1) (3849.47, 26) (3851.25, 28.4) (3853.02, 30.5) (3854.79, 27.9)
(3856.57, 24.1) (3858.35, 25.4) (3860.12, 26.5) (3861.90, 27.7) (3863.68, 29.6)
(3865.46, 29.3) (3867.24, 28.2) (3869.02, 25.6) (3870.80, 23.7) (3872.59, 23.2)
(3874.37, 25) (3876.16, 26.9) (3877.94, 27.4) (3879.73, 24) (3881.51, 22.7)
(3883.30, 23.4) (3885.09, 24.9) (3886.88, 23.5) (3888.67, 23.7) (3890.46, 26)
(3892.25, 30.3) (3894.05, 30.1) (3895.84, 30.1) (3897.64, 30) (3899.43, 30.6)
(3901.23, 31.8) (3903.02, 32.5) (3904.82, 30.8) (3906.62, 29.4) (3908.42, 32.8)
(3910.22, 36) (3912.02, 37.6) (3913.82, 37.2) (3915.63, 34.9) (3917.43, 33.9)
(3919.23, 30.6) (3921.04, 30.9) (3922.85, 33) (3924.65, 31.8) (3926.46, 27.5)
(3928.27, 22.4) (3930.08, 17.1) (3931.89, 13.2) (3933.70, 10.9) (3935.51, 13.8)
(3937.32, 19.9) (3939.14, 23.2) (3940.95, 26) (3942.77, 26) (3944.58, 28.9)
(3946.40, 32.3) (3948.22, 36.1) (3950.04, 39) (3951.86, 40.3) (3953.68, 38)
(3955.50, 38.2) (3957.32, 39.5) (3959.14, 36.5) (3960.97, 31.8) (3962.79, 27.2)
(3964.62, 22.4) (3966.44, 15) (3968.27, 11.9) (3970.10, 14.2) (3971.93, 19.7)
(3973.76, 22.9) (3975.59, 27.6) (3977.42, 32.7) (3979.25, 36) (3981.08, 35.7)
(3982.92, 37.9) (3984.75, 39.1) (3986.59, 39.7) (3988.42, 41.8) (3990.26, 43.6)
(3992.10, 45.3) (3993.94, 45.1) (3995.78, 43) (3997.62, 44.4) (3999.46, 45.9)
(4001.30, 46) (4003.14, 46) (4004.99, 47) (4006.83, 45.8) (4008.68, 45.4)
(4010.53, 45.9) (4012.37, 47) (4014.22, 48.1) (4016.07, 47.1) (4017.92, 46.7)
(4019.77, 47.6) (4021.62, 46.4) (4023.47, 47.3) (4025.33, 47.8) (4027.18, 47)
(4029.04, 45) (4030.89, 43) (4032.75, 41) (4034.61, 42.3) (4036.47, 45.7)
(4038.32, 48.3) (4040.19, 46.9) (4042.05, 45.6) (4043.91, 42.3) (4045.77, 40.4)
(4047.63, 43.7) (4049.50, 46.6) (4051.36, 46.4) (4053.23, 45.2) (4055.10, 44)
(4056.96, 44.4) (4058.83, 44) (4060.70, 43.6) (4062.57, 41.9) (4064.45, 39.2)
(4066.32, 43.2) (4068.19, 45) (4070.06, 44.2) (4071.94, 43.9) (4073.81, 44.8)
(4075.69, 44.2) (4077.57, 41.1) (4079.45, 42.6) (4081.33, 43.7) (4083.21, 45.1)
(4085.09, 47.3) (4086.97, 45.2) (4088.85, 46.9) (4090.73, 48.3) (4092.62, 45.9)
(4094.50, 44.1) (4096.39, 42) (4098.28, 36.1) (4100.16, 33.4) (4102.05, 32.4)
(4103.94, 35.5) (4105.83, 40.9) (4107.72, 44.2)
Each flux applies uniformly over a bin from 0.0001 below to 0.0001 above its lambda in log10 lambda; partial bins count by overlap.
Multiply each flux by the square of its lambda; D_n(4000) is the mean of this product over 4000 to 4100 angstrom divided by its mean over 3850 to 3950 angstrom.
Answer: 1.75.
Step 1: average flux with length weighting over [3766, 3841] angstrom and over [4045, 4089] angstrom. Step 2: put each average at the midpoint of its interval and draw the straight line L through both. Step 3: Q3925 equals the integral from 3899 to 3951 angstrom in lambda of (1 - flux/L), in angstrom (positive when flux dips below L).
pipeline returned 8.67 angstrom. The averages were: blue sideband 26.3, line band 28.6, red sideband 44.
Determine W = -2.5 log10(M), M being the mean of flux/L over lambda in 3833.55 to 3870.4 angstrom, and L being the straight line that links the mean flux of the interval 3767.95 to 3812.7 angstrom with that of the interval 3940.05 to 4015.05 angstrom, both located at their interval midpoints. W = 0.24 mag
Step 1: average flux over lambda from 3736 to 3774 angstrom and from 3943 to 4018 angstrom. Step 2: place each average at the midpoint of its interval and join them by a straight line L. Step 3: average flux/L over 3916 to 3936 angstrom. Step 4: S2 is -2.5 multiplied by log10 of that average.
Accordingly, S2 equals 0.35 mag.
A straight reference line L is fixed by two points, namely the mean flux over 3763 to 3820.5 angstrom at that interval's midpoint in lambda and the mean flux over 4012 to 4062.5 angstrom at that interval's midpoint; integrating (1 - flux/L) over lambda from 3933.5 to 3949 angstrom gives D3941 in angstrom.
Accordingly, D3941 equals 5.65 angstrom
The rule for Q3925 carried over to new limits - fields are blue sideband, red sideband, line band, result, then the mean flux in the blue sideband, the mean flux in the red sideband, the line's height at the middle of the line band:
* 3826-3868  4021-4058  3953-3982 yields 7.0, 23.9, 45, 37.1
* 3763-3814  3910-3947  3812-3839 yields 5.3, 28.7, 26.8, 28.2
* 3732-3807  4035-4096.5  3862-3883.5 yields 4.5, 26.4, 44.4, 32.7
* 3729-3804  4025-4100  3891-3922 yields 2.2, 26.3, 44.1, 34.7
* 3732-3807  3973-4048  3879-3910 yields 6.1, 26.4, 43.1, 35.1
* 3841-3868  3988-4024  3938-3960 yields 3.0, 26.8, 45.8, 38.7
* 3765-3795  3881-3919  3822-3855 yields 8.0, 29.3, 30.2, 29.7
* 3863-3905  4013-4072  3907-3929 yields -1.1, 27.2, 44.8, 30.9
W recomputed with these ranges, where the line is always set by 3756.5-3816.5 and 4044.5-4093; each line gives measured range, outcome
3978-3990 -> 0.027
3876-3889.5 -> 0.350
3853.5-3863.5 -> 0.209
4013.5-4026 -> -0.142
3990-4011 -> -0.125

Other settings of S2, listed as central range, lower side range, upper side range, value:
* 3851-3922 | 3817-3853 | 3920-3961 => -0.127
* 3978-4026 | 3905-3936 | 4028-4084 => -0.174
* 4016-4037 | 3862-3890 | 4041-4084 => -0.136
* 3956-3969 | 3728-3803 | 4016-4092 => 0.397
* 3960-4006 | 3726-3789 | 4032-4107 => 0.129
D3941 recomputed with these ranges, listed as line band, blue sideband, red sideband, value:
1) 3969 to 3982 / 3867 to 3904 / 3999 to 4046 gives 4.17 angstrom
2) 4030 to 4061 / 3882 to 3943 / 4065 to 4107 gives -4.24 angstrom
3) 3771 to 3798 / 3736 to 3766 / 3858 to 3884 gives -3.91 angstrom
